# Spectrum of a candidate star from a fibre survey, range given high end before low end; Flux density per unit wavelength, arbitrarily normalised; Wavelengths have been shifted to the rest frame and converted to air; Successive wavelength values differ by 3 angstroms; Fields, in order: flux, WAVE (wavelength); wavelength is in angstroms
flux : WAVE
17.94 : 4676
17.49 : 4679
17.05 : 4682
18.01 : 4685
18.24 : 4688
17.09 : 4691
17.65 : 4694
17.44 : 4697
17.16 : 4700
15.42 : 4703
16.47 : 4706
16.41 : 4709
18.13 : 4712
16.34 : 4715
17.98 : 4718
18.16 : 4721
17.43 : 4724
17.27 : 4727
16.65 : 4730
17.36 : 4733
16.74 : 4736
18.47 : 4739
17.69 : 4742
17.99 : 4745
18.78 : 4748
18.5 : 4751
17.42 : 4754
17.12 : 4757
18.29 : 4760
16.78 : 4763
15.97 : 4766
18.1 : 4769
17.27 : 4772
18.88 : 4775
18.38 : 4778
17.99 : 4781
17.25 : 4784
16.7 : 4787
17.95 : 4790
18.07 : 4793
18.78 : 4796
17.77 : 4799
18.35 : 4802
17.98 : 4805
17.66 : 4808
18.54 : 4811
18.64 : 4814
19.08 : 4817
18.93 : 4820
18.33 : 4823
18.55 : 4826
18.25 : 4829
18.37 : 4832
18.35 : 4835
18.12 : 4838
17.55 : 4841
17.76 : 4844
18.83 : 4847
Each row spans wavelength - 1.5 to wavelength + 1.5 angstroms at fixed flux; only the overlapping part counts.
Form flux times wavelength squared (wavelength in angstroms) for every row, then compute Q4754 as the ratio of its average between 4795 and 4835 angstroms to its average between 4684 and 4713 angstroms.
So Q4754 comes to 1.13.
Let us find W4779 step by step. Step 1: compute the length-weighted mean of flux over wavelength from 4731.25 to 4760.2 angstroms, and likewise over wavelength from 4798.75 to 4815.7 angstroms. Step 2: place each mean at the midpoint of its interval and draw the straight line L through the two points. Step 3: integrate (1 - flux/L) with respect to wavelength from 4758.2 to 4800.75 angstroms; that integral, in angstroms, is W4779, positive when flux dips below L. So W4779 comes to 0.7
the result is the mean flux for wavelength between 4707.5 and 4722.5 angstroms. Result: 17.4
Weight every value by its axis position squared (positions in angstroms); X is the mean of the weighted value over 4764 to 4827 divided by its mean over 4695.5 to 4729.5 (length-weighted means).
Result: 1.09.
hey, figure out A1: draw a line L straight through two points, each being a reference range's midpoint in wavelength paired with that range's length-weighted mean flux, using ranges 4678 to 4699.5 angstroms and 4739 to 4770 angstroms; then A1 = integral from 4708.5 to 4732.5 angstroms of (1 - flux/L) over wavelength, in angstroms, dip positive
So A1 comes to 0.39 angstroms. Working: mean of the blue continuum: 17.6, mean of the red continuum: 17.7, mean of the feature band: 17.3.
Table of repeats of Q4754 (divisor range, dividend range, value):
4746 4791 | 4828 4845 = 1.05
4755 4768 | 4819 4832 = 1.11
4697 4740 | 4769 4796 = 1.07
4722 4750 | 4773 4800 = 1.04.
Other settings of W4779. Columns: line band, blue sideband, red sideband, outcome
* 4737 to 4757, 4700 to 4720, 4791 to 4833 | -0.7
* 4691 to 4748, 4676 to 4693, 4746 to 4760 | 1.6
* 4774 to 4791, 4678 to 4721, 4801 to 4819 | 0.3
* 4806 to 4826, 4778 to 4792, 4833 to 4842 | -0.7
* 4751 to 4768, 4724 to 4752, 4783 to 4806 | 0.5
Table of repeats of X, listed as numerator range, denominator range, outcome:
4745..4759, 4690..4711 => 1.09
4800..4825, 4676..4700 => 1.11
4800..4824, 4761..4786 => 1.07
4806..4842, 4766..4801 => 1.05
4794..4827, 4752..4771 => 1.09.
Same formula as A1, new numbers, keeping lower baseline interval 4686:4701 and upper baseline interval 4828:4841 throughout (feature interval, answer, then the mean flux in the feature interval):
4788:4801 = -0.1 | 18.1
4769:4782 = -0.2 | 18.1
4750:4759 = 0.1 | 17.7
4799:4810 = 0.0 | 18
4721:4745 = 0.4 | 17.5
